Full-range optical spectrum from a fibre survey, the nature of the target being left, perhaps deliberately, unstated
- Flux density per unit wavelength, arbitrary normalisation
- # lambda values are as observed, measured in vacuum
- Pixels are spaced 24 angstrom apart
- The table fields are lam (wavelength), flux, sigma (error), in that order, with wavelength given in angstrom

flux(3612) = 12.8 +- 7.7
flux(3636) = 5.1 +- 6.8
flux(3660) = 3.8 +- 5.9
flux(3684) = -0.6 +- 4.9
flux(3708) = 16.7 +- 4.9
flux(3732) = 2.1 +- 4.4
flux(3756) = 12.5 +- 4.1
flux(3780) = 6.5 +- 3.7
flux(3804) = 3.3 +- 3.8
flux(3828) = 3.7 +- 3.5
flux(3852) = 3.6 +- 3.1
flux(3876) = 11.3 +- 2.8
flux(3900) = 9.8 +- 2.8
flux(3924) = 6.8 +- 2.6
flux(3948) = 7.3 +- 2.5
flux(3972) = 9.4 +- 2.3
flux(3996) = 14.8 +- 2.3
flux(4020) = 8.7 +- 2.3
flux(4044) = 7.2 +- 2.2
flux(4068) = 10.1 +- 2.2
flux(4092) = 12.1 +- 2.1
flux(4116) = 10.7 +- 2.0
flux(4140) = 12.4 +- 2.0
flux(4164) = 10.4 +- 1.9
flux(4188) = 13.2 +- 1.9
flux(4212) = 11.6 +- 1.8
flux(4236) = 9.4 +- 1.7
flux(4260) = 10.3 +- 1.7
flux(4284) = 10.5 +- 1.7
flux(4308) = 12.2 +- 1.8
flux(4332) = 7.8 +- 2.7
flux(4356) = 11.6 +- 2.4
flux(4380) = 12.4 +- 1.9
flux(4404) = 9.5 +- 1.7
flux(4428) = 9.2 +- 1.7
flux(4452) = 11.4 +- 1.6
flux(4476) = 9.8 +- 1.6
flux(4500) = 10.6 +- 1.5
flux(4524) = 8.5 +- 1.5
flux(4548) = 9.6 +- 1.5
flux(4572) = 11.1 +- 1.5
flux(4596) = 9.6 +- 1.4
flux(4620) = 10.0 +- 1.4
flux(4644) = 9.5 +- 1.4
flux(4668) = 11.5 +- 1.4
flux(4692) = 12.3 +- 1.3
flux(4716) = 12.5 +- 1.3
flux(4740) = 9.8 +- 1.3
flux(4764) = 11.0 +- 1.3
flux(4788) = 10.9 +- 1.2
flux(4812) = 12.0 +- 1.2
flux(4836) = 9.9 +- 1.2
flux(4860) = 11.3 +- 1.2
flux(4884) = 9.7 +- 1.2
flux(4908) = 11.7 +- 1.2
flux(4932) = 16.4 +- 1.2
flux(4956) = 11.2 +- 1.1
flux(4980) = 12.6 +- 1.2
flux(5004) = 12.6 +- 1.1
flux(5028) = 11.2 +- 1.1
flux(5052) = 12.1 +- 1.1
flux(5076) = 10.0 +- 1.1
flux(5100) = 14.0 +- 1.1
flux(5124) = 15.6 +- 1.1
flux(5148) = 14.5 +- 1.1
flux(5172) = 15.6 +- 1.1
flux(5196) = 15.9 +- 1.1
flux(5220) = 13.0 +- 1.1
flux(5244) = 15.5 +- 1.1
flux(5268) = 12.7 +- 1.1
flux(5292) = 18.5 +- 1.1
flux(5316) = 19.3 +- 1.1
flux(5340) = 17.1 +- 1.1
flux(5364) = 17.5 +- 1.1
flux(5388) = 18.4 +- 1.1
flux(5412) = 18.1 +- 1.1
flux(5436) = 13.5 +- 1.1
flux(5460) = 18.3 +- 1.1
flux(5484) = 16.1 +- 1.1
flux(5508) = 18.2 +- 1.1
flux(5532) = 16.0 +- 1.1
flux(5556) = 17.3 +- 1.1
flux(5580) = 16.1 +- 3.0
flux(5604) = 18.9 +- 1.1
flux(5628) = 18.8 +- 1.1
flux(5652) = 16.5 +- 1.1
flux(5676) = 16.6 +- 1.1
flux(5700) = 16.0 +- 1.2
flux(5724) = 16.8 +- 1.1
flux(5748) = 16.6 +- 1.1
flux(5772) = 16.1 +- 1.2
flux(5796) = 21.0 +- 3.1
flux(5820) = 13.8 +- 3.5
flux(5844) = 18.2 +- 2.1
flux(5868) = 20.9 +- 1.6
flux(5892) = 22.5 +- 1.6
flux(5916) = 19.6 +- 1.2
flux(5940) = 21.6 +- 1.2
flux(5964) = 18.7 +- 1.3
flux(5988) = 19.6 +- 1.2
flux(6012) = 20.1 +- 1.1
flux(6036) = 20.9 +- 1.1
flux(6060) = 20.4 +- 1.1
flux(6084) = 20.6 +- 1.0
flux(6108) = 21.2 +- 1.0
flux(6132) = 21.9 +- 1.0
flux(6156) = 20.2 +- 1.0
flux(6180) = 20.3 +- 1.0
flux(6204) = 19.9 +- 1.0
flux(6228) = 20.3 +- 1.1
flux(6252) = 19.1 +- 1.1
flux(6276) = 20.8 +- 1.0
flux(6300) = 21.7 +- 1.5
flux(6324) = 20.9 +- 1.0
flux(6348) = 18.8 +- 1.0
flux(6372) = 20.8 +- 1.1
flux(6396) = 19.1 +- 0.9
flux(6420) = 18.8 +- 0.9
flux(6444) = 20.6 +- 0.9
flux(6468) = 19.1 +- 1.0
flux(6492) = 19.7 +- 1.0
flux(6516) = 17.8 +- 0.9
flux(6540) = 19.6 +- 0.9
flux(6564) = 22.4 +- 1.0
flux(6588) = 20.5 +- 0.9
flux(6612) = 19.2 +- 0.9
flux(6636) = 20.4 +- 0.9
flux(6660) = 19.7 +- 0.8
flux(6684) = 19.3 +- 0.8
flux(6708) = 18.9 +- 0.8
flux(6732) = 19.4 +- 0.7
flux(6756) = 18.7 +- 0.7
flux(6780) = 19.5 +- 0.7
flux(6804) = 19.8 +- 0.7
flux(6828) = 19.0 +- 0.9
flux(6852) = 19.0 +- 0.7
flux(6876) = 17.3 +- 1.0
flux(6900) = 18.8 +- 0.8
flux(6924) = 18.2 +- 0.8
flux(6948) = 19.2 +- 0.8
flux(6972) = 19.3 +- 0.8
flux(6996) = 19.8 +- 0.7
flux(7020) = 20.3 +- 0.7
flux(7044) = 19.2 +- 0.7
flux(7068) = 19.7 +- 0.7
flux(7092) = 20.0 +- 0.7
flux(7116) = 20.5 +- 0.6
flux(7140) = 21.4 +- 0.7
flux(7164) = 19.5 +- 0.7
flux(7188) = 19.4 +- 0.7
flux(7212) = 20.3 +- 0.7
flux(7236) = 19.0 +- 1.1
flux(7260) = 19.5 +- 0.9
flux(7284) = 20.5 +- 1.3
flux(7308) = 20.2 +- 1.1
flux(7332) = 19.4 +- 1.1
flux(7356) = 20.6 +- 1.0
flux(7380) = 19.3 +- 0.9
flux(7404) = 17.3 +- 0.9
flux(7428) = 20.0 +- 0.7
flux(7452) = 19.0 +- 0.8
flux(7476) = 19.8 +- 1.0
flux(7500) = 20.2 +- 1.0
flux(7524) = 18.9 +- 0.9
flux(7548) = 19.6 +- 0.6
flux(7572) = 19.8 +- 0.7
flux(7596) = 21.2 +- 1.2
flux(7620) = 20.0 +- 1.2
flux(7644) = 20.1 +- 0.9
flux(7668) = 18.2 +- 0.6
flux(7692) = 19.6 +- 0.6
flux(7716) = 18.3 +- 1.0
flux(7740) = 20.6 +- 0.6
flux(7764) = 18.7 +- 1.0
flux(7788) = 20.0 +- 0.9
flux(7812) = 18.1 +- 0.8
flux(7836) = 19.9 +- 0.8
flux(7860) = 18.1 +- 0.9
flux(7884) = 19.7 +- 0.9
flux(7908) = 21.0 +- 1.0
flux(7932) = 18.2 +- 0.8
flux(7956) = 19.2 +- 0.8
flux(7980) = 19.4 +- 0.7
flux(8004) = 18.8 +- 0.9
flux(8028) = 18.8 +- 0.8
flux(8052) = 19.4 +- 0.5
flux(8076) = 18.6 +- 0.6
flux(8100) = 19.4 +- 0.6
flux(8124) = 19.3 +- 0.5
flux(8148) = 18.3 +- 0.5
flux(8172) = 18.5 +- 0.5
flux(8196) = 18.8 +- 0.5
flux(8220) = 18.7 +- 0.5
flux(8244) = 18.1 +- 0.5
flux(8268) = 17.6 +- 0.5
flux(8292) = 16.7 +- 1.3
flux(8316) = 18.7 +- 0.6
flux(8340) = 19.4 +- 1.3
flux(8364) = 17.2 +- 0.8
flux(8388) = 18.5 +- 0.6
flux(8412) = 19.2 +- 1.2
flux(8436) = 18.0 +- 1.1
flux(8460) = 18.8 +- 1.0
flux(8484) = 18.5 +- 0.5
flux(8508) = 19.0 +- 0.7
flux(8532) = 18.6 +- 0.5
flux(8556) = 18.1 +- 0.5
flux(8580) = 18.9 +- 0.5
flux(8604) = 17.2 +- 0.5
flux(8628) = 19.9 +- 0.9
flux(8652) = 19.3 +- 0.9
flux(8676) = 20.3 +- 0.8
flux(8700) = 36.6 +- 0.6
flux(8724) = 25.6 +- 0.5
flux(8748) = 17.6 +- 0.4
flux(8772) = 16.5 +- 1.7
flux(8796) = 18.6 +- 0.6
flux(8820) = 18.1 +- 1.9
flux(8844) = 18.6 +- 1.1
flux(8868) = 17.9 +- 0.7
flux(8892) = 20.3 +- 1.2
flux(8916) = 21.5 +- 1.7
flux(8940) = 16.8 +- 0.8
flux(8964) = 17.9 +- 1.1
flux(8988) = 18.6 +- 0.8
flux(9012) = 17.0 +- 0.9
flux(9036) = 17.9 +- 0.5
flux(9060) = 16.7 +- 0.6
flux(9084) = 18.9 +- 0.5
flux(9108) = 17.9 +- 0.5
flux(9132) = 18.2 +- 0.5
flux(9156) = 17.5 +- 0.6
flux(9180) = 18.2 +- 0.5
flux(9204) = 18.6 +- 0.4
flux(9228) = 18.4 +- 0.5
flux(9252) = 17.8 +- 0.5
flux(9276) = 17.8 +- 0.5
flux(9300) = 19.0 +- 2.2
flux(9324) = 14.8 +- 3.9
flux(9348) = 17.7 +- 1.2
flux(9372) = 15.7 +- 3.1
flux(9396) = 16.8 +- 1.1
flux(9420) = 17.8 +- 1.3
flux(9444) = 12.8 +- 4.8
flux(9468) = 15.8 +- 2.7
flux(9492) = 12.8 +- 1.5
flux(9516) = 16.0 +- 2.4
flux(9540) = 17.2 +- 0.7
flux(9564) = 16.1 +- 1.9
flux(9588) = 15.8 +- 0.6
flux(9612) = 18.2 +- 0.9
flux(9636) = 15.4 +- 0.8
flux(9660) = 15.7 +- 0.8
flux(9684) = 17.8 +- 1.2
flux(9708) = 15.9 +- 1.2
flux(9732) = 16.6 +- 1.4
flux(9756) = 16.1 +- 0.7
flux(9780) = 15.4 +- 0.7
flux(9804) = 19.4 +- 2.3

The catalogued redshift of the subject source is 0.325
